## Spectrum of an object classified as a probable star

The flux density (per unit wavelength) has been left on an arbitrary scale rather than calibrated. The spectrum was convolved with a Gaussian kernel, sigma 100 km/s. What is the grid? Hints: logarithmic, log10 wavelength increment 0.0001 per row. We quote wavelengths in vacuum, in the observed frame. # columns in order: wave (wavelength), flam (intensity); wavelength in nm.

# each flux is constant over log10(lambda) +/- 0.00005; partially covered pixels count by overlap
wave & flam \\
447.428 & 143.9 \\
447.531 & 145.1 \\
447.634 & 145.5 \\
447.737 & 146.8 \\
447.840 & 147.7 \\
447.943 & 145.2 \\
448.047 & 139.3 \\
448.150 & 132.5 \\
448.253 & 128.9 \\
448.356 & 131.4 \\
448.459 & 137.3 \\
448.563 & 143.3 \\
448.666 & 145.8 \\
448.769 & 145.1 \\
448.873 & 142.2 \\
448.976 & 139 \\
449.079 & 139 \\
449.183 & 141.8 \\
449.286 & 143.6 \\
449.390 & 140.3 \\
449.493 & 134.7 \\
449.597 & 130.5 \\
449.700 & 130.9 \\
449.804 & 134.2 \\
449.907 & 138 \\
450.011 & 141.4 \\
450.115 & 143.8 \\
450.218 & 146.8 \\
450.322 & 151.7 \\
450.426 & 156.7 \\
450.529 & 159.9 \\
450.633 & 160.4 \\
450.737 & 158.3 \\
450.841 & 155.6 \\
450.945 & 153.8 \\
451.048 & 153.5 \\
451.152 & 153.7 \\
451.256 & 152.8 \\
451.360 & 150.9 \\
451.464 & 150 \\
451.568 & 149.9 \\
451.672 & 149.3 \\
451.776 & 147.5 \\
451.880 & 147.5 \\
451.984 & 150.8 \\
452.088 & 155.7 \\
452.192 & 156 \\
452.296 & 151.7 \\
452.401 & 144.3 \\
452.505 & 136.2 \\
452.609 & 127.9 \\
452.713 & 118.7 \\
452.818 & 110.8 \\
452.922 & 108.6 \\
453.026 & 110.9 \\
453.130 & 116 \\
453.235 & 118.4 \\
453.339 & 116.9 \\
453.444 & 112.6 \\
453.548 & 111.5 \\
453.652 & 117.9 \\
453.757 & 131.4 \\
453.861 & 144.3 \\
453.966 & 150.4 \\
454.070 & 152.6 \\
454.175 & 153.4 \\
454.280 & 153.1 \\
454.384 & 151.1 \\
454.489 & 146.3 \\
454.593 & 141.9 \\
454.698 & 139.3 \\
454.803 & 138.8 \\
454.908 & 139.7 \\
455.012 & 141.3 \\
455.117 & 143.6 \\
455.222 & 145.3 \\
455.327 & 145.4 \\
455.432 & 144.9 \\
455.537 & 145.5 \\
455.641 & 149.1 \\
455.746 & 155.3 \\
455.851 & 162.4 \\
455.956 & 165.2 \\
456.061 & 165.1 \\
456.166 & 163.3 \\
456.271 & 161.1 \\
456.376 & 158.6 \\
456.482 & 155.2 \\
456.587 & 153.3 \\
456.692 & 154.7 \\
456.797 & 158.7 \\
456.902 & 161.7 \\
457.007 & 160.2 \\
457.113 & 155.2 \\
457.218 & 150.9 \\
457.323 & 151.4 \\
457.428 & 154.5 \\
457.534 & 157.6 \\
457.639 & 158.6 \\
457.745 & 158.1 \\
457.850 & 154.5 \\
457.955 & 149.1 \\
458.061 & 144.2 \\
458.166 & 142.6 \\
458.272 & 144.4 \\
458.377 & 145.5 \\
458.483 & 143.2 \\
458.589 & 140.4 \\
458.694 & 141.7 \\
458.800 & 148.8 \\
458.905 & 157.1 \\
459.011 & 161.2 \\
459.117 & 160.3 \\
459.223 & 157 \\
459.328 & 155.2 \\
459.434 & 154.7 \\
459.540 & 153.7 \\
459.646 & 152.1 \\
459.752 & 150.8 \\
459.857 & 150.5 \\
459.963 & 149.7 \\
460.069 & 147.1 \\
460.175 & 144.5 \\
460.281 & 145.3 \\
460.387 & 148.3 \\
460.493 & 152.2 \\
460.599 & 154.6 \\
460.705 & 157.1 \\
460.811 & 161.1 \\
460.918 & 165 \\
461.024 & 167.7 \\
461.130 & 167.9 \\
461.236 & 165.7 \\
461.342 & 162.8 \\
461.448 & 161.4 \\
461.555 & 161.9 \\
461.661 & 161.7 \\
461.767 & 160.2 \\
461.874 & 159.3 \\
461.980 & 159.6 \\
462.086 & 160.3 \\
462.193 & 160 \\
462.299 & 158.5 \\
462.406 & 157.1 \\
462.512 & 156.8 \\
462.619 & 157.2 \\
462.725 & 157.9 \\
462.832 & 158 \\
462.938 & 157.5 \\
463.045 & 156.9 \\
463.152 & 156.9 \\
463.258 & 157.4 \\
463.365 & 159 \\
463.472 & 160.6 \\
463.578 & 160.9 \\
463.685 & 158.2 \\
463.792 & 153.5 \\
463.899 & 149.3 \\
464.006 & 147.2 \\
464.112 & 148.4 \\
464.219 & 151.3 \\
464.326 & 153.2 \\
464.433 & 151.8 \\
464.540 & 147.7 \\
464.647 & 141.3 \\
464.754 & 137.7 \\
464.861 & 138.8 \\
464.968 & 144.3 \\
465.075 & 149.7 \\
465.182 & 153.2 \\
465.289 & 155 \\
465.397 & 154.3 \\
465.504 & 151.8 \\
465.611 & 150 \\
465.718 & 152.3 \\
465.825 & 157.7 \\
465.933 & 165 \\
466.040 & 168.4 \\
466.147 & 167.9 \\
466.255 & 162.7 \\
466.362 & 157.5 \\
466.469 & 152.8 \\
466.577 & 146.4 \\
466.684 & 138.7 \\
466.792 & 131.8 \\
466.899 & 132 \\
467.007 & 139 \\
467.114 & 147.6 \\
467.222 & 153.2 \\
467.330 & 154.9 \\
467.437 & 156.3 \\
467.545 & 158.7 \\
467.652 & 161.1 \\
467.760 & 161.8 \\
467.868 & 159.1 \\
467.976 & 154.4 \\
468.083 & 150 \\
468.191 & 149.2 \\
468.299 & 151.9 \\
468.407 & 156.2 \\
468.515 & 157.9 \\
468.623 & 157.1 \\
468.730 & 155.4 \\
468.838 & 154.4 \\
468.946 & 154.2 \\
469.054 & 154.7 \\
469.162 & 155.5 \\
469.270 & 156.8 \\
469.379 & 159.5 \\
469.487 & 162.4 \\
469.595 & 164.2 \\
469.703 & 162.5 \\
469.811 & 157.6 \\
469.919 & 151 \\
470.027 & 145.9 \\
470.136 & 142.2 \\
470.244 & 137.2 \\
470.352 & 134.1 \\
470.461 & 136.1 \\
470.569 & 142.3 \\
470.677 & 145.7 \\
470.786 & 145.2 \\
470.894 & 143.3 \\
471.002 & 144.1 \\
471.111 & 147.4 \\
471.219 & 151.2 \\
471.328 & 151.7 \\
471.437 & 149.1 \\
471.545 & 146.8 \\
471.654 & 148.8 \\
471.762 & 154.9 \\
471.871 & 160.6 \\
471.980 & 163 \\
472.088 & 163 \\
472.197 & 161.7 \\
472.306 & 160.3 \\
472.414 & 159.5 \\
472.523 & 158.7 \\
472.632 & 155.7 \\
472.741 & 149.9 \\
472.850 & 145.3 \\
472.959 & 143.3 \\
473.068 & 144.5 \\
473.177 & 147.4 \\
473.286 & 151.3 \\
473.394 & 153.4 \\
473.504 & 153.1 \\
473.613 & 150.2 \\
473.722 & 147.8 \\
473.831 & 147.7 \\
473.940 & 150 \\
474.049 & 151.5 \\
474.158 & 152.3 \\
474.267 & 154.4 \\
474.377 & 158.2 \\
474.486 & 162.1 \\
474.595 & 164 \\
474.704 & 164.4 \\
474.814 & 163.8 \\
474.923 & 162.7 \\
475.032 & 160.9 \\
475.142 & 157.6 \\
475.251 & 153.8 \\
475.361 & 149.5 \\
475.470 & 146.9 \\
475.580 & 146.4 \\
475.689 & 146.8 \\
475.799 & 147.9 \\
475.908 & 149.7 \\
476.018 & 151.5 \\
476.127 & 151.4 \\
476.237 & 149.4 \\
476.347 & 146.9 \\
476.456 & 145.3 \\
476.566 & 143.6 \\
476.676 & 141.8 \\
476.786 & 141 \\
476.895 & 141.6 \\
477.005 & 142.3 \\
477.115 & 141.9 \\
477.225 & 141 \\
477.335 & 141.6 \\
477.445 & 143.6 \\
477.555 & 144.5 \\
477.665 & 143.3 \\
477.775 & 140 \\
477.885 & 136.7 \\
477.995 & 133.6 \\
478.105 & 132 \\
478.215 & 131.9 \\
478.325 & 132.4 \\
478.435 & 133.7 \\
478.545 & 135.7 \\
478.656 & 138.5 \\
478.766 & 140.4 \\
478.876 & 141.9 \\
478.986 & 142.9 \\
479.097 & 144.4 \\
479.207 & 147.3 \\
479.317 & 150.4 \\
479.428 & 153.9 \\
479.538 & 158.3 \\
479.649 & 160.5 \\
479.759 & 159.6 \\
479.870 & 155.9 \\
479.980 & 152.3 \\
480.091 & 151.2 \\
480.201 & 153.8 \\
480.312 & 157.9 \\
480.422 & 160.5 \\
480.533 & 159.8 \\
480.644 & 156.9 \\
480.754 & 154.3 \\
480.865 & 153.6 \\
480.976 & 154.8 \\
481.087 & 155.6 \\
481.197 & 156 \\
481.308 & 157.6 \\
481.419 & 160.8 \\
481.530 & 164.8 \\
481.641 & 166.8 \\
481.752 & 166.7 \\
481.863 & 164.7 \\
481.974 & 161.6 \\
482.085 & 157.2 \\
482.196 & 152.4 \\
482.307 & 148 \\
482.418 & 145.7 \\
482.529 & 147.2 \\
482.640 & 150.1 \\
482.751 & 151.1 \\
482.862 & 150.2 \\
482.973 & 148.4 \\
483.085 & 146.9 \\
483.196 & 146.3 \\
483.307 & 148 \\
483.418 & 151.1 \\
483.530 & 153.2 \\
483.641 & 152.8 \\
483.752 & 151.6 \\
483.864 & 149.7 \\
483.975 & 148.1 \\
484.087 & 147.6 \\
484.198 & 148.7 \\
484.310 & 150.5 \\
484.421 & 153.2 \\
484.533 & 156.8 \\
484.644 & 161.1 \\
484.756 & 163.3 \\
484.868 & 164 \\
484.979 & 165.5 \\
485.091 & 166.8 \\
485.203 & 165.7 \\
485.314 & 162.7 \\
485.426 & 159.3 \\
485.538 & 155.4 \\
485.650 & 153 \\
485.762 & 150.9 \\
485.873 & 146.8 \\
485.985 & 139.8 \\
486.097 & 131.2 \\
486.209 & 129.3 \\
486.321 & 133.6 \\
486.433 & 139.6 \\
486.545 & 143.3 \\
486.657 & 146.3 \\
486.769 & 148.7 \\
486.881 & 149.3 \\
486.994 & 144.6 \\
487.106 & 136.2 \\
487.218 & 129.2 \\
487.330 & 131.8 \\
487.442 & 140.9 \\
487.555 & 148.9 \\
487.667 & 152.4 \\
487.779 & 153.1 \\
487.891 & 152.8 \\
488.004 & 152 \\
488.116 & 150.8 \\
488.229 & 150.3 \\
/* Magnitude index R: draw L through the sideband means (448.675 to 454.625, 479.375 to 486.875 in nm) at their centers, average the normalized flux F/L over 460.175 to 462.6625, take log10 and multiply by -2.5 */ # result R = -0.10 mag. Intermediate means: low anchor 141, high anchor 153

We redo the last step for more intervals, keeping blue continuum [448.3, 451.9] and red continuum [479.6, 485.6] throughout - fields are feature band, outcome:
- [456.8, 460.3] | -0.02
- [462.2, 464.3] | -0.04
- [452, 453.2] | 0.12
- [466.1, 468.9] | -0.01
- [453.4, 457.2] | -0.01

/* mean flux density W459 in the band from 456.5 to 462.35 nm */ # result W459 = 155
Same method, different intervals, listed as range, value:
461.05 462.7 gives 161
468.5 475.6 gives 153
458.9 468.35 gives 154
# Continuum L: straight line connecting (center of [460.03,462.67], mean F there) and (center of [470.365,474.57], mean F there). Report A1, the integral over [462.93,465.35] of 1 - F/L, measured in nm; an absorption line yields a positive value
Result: 0.07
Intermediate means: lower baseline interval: 158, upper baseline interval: 151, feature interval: 152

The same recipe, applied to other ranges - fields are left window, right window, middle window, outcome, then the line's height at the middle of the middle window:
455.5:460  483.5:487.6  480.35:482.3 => -0.12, 150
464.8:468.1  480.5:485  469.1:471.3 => 0.05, 153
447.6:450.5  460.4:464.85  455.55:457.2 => -0.10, 149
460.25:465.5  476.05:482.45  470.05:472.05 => 0.07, 152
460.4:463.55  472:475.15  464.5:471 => 0.25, 157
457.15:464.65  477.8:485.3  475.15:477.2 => 0.08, 153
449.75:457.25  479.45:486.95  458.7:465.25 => -0.33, 148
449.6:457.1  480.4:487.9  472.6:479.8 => 0.10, 150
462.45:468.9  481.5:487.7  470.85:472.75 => -0.02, 152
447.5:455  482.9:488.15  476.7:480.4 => 0.08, 148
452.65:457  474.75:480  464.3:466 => -0.08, 144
